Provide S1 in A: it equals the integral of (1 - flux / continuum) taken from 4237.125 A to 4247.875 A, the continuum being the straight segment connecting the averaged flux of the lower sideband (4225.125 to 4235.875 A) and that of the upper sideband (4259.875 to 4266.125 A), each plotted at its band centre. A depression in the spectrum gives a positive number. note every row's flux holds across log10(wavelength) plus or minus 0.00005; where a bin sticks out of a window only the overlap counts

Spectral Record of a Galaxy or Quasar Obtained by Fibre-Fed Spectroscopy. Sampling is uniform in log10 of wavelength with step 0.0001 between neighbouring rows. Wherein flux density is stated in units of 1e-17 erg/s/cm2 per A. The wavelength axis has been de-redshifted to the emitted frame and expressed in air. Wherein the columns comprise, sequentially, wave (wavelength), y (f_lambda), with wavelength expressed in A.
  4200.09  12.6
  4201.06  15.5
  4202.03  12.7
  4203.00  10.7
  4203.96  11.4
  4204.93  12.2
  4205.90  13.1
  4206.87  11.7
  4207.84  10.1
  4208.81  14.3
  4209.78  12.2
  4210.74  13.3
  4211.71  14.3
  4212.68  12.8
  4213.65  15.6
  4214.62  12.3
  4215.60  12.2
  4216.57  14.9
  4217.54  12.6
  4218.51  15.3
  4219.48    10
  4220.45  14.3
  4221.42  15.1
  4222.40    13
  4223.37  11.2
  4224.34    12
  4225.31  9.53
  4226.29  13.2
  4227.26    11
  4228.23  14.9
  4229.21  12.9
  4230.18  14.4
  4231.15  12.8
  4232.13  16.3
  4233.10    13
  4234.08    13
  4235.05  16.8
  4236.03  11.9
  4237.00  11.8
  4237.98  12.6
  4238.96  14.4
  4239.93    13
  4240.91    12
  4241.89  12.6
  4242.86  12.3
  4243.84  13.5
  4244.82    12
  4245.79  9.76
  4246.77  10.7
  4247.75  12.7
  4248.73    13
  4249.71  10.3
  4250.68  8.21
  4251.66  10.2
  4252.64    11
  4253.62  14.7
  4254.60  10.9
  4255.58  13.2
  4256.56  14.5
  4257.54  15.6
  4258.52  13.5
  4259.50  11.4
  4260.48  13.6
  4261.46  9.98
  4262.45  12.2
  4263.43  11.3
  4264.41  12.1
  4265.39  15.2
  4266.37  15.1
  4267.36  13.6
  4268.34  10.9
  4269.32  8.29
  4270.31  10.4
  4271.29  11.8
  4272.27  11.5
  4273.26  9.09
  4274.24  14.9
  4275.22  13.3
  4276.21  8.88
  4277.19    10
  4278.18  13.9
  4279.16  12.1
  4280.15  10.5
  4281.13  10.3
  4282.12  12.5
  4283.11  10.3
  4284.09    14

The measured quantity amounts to 0.7 A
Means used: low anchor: 13.5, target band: 12.3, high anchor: 12.5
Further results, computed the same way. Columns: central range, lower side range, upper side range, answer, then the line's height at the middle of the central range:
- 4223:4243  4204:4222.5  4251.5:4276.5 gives -0.3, 12.8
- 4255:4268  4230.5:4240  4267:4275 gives -1.3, 11.9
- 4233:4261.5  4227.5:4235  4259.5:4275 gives 1.4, 13.1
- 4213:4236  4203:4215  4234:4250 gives -1.2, 12.6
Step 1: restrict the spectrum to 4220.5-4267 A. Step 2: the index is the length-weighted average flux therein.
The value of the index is 12.7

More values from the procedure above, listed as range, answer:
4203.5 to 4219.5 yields 12.9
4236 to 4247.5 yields 12.2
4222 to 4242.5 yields 13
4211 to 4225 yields 13.2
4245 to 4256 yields 11.3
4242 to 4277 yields 12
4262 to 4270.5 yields 12.2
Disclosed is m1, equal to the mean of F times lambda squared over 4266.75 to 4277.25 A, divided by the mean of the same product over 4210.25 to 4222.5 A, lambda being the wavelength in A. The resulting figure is 0.9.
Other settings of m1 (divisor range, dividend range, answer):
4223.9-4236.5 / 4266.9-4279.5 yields 0.88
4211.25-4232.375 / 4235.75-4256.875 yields 0.92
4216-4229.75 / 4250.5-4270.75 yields 0.97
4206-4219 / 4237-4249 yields 0.95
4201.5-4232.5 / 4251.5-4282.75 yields 0.96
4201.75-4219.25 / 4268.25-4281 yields 0.90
